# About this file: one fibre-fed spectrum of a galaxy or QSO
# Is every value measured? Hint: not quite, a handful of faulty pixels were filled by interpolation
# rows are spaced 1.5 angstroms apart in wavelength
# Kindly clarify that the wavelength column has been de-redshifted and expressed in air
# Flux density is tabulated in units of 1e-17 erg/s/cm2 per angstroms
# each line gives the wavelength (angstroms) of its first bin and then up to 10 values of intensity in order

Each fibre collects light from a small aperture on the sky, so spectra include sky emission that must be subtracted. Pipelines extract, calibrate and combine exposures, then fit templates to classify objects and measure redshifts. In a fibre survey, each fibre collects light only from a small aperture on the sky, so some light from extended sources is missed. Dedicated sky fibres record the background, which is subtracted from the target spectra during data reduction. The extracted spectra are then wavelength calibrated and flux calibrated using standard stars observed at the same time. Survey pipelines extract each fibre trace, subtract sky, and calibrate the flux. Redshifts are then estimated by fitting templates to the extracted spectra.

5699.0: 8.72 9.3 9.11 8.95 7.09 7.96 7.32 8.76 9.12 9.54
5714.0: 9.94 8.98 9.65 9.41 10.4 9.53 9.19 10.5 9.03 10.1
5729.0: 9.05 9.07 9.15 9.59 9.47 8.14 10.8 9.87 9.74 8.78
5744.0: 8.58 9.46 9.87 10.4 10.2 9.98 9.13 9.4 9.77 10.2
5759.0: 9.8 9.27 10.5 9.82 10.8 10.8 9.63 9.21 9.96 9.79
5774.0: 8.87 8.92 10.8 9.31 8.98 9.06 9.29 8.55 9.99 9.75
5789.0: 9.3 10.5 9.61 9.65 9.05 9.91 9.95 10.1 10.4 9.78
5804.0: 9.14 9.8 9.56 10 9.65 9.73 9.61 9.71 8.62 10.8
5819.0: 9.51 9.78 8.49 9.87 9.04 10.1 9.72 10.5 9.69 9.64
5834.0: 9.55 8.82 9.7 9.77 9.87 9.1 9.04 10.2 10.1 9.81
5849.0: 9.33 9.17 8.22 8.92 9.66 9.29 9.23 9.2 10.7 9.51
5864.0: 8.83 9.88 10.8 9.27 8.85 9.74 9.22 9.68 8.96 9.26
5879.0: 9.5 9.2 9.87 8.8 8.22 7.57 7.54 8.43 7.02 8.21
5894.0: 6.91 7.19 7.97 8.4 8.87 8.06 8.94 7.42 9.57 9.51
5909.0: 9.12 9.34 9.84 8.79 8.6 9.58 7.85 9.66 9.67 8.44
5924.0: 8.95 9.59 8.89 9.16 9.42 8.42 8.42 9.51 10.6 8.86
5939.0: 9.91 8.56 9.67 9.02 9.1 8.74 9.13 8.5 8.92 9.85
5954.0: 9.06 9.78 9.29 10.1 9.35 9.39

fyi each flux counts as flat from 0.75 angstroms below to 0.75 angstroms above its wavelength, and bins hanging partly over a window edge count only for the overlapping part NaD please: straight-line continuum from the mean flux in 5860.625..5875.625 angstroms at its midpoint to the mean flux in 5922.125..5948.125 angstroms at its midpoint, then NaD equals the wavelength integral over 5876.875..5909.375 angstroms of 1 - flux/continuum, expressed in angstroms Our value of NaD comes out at 3.5 angstroms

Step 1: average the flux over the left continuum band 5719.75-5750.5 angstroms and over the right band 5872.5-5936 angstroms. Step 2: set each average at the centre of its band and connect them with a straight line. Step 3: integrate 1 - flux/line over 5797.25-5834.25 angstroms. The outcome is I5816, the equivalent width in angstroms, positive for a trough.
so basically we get -2.2 angstroms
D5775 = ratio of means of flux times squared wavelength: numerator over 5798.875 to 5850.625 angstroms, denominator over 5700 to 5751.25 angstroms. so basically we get 1.07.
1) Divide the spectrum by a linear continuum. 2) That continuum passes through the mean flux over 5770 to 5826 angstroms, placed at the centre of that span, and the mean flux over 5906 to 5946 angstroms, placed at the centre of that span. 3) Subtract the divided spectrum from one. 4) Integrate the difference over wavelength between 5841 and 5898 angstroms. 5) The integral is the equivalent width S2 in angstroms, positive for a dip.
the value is 2.2 angstroms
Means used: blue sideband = 9.59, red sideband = 9.18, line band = 9.01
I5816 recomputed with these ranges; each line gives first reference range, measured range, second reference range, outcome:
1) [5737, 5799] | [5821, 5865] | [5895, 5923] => -1.3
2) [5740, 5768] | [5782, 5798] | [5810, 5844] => 0.2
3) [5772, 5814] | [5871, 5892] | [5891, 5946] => 0.7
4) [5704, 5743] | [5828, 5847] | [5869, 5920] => -1.7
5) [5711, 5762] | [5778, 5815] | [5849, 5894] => -1.1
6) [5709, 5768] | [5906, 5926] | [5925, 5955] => 0.1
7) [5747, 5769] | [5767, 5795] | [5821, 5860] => 0.9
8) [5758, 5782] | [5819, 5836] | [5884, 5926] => -0.6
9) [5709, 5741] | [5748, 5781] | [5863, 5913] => -1.6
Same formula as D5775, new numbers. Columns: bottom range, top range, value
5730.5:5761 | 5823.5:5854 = 1.03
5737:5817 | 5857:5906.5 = 0.94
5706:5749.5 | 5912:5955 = 1.04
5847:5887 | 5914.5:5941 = 1.00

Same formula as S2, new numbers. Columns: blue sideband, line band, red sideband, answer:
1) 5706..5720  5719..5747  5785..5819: -0.8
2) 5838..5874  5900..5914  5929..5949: 0.5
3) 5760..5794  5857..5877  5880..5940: -1.0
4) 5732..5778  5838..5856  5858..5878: 0.2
